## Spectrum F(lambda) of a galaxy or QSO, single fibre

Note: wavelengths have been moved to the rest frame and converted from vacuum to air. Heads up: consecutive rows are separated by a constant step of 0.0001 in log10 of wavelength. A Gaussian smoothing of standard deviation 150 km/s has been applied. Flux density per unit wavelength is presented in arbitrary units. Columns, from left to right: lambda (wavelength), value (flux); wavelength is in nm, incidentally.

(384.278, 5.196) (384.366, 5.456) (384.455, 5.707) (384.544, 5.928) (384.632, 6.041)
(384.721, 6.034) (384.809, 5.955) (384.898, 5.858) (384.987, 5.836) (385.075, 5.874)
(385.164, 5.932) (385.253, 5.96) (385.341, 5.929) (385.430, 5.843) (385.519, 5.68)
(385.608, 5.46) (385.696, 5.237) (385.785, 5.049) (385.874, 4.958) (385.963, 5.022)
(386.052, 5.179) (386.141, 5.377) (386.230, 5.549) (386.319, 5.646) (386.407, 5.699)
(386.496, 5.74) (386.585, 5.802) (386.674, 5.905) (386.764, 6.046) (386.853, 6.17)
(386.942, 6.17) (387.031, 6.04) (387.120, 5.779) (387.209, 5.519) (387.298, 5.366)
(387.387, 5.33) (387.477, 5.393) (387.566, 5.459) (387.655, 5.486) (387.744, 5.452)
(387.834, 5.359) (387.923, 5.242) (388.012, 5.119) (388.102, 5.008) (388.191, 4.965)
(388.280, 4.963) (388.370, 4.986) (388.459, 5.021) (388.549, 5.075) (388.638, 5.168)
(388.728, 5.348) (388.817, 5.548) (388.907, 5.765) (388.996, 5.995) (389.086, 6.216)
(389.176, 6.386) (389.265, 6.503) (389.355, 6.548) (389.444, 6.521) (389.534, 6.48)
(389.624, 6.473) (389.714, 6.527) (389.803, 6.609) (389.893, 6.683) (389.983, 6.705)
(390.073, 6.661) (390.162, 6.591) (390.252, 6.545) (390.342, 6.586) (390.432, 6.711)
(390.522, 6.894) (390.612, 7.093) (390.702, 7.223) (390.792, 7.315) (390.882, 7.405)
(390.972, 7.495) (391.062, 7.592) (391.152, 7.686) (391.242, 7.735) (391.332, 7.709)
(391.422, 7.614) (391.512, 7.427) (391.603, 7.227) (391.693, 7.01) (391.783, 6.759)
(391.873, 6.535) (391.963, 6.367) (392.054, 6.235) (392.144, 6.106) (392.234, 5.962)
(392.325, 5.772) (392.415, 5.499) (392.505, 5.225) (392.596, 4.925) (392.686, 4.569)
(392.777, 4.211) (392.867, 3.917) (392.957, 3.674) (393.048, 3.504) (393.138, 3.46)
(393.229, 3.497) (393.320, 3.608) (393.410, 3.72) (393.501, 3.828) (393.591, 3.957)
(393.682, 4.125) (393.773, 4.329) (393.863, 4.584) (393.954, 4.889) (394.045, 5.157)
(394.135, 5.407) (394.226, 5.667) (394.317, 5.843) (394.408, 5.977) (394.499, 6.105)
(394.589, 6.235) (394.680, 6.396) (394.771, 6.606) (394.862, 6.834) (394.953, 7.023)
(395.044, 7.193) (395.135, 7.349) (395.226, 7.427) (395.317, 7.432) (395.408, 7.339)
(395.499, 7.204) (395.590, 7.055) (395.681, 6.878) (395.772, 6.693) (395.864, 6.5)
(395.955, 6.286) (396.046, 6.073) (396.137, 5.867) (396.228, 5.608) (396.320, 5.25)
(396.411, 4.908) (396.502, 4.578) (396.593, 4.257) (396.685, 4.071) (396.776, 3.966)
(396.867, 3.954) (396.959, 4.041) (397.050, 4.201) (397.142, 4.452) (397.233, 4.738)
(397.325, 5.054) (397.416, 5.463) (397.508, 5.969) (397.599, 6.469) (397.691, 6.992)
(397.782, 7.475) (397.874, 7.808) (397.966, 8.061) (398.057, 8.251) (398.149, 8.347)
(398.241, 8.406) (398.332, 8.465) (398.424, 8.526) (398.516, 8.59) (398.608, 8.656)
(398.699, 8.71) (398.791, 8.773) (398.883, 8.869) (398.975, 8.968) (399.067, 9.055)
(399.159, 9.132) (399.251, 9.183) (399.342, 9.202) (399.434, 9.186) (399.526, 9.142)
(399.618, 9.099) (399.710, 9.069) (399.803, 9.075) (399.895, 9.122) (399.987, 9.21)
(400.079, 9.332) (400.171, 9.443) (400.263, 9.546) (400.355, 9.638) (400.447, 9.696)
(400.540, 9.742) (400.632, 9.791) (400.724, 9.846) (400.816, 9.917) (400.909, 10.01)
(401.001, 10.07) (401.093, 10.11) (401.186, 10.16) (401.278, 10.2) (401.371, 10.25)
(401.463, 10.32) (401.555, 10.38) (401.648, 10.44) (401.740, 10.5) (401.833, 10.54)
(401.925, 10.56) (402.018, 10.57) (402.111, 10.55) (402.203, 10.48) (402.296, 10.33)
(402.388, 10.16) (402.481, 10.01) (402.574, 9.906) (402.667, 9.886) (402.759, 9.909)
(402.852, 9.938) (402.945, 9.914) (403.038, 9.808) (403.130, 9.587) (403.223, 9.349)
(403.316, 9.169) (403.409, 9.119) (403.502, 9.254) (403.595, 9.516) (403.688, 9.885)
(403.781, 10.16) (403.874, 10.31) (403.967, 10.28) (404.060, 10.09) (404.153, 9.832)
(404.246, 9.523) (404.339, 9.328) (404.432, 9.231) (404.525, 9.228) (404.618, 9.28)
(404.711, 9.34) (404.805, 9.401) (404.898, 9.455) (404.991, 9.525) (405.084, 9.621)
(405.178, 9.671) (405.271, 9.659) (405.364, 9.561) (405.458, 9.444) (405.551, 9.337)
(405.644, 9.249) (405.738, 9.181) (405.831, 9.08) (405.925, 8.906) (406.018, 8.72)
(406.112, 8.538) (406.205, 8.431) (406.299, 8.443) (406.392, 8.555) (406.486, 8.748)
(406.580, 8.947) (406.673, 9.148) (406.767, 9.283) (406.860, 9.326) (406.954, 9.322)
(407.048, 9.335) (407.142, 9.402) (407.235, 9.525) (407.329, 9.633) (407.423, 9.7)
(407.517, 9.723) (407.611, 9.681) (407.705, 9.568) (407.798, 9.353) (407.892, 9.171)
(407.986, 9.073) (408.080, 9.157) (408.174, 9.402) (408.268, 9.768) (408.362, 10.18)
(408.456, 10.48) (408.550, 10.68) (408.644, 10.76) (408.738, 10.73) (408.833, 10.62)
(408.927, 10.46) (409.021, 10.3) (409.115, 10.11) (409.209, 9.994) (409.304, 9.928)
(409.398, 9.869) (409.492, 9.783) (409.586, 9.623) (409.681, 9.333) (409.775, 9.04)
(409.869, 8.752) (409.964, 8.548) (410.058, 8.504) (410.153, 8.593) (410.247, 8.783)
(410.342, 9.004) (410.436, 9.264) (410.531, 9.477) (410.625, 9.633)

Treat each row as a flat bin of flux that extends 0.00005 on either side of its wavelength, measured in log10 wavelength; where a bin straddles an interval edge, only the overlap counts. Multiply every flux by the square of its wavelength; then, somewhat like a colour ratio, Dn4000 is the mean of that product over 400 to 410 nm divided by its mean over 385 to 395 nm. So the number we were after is 1.80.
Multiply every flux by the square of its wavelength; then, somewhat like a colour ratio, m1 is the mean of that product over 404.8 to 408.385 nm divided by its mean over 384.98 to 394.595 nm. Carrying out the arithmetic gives 1.8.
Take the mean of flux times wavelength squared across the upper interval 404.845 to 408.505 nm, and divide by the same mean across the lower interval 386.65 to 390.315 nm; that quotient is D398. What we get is 1.7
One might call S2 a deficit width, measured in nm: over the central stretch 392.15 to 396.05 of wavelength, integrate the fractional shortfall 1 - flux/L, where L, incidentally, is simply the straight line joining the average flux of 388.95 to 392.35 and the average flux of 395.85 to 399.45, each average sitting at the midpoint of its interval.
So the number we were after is 0.72 nm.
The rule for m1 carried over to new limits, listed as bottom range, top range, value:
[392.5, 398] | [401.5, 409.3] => 1.86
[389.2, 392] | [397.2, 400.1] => 1.23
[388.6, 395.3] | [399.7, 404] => 1.73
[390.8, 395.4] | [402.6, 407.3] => 1.71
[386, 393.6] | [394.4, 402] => 1.40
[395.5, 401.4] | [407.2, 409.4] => 1.34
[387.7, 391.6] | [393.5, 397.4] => 0.91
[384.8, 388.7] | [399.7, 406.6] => 1.90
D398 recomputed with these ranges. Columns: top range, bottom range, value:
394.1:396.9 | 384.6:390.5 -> 1.09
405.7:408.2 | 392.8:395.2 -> 1.91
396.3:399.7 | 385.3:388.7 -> 1.38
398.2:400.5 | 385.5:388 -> 1.74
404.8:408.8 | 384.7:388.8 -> 1.89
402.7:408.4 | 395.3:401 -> 1.29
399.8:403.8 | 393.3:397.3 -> 1.84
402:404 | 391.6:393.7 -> 2.11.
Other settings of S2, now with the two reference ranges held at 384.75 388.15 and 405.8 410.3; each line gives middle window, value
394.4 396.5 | 0.20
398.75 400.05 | -0.19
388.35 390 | 0.01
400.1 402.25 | -0.50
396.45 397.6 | 0.44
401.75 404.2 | -0.41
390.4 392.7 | -0.08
